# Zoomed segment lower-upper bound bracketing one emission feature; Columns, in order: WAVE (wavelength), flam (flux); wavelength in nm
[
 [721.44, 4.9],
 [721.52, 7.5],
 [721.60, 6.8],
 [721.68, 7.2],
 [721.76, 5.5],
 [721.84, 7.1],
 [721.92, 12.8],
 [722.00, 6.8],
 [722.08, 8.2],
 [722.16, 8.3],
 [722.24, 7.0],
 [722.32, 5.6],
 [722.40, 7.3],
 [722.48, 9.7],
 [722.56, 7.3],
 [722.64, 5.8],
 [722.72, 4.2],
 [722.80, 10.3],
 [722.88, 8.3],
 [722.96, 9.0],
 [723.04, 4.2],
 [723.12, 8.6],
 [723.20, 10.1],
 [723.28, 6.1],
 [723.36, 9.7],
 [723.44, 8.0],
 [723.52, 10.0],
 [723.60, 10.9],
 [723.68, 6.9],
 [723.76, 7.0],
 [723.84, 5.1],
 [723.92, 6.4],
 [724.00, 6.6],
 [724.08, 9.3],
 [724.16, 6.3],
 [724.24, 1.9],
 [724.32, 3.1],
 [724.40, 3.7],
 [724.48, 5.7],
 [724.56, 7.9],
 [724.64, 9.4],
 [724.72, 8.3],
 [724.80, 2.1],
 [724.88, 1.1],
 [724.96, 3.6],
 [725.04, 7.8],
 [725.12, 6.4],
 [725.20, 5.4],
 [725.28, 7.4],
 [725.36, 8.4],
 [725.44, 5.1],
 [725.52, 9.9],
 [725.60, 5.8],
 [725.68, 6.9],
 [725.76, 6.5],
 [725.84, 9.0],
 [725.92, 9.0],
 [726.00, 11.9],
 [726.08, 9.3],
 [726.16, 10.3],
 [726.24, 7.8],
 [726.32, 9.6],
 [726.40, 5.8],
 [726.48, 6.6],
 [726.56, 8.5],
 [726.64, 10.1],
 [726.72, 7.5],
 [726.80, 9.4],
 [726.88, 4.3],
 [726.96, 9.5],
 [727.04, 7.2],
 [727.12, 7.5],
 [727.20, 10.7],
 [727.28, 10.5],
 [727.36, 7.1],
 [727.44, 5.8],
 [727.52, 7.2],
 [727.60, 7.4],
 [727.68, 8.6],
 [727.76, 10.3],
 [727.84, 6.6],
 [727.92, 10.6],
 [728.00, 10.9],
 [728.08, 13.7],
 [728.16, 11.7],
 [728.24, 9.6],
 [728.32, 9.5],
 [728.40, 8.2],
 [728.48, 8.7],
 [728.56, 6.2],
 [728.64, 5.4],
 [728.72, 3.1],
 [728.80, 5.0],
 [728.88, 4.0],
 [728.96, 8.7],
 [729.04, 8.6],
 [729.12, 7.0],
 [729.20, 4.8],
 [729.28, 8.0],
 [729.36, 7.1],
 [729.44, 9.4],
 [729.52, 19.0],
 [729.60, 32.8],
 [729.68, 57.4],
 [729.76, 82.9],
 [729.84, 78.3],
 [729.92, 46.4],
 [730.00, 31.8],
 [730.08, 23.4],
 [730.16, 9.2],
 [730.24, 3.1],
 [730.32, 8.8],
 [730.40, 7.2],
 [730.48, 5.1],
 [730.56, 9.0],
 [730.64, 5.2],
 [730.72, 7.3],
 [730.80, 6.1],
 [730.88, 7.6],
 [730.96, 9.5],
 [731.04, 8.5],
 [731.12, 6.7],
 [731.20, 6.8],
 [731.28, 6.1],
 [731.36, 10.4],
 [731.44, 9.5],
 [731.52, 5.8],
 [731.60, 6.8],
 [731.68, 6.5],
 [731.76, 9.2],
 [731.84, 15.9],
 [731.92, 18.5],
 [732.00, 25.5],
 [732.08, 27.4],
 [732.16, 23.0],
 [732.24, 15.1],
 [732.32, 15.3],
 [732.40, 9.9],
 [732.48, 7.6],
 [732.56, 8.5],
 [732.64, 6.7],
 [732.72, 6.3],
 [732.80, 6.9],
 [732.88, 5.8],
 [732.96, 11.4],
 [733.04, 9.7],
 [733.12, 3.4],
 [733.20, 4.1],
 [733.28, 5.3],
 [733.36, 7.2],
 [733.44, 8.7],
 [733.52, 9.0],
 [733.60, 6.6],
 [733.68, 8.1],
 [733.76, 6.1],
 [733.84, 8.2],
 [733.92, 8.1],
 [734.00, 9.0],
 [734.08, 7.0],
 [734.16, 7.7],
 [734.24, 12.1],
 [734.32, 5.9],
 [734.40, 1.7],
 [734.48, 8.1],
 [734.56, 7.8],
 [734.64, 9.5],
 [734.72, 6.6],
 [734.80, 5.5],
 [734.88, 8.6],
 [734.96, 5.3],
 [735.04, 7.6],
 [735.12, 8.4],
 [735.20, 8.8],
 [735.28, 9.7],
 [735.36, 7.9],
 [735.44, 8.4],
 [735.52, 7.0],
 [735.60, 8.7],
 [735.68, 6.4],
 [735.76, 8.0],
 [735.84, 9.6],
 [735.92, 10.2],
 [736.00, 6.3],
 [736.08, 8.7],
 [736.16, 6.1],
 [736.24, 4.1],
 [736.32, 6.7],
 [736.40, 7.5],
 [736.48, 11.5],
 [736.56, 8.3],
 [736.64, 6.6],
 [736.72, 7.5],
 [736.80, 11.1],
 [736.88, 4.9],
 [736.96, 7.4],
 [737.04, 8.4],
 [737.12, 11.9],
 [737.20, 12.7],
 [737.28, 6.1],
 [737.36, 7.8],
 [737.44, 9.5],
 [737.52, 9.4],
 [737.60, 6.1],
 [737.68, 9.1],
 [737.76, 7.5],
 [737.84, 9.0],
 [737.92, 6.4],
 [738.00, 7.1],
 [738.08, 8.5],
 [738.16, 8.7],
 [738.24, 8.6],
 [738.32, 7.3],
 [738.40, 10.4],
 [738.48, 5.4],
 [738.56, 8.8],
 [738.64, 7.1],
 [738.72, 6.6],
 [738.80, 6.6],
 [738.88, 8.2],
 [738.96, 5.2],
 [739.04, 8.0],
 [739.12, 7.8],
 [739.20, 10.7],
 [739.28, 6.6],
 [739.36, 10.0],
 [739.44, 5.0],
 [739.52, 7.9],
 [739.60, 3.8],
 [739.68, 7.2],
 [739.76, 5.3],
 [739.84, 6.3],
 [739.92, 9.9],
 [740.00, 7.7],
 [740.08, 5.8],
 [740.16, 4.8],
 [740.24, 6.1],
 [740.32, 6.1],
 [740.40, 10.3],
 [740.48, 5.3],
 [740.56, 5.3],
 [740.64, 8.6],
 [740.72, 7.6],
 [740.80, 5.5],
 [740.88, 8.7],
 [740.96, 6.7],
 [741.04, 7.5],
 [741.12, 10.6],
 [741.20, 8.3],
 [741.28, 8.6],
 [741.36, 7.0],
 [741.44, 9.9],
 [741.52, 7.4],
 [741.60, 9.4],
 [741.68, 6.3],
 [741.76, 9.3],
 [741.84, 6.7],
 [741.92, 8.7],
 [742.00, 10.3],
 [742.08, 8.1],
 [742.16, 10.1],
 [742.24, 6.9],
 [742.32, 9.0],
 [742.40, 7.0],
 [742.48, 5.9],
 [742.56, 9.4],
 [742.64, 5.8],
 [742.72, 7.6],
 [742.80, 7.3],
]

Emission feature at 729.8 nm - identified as H-alpha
